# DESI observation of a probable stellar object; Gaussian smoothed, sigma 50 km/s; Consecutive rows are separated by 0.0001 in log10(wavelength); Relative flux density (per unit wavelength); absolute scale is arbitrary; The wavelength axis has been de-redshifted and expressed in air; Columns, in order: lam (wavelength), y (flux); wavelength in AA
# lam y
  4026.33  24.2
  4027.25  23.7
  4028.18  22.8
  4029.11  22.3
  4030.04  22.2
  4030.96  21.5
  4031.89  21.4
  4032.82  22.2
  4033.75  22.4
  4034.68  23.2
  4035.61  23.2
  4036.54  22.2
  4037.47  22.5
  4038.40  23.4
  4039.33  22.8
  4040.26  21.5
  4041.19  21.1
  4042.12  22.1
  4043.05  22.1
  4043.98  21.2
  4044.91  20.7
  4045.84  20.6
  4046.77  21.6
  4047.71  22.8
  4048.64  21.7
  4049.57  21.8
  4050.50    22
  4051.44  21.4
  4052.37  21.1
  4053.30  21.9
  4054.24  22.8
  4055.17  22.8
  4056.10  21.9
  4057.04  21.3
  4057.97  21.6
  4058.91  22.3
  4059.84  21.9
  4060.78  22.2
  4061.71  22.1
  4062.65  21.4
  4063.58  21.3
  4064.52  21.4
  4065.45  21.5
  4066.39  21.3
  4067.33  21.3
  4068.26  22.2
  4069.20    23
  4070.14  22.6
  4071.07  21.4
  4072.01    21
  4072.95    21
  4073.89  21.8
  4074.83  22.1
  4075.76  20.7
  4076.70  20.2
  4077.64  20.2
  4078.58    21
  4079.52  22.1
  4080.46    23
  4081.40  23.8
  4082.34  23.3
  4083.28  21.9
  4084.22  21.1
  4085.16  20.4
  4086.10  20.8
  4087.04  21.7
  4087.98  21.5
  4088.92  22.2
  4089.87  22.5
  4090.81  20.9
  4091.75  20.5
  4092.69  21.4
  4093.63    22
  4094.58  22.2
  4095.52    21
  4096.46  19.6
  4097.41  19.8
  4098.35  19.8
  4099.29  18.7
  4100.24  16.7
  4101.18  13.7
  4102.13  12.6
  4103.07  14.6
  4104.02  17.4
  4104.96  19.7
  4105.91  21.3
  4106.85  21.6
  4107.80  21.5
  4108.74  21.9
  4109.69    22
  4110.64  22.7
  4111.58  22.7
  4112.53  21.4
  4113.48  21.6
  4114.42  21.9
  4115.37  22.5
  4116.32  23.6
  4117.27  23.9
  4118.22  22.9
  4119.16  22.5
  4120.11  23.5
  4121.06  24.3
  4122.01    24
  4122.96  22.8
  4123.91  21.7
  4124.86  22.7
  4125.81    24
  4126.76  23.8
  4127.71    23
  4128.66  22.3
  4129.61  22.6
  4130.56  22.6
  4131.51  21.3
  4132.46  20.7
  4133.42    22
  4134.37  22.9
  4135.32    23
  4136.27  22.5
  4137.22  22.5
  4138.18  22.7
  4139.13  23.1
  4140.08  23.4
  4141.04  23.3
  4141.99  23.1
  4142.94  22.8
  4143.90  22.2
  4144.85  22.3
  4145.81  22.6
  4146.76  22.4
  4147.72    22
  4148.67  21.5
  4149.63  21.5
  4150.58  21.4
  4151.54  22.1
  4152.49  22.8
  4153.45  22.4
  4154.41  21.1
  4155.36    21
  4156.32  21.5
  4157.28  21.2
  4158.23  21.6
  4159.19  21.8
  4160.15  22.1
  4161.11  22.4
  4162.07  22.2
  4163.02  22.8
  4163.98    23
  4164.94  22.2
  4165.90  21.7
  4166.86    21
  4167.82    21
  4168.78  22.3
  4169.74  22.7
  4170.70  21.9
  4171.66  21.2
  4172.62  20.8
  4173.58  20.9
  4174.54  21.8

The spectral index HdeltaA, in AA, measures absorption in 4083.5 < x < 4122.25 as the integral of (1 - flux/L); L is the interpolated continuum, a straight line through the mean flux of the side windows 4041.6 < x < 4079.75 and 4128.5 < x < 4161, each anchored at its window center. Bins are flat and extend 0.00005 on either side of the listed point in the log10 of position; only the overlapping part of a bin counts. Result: 1.8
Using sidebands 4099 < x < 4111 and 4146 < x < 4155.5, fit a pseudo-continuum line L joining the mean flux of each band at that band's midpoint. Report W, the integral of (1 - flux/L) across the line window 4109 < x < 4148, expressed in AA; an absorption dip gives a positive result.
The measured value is -4.49 AA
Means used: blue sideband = 18.8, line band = 22.7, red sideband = 21.9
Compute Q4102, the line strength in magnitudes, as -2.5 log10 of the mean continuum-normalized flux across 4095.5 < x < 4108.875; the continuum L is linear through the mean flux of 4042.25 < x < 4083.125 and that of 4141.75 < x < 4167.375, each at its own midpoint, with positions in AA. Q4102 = 0.181 mag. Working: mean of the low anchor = 21.8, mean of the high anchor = 22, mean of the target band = 18.5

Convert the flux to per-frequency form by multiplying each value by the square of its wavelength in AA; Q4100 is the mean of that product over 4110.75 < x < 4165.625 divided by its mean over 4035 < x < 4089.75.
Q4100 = 1.07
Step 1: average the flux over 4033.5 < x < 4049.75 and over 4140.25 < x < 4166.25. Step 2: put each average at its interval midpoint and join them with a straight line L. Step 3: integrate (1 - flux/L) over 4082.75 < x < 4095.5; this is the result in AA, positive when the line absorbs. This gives 0.4 AA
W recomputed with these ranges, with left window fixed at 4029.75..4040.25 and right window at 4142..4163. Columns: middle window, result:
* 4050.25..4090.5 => 1.0 AA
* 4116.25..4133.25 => -0.6 AA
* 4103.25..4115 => 0.5 AA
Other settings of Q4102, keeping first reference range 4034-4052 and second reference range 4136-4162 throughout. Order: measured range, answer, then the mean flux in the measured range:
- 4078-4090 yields 0.01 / 21.9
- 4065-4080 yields 0.03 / 21.5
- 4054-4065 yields 0.01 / 21.9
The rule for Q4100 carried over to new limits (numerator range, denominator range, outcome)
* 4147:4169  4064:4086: 1.05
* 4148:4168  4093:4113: 1.14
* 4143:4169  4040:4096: 1.06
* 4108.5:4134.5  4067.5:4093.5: 1.07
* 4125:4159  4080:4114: 1.11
